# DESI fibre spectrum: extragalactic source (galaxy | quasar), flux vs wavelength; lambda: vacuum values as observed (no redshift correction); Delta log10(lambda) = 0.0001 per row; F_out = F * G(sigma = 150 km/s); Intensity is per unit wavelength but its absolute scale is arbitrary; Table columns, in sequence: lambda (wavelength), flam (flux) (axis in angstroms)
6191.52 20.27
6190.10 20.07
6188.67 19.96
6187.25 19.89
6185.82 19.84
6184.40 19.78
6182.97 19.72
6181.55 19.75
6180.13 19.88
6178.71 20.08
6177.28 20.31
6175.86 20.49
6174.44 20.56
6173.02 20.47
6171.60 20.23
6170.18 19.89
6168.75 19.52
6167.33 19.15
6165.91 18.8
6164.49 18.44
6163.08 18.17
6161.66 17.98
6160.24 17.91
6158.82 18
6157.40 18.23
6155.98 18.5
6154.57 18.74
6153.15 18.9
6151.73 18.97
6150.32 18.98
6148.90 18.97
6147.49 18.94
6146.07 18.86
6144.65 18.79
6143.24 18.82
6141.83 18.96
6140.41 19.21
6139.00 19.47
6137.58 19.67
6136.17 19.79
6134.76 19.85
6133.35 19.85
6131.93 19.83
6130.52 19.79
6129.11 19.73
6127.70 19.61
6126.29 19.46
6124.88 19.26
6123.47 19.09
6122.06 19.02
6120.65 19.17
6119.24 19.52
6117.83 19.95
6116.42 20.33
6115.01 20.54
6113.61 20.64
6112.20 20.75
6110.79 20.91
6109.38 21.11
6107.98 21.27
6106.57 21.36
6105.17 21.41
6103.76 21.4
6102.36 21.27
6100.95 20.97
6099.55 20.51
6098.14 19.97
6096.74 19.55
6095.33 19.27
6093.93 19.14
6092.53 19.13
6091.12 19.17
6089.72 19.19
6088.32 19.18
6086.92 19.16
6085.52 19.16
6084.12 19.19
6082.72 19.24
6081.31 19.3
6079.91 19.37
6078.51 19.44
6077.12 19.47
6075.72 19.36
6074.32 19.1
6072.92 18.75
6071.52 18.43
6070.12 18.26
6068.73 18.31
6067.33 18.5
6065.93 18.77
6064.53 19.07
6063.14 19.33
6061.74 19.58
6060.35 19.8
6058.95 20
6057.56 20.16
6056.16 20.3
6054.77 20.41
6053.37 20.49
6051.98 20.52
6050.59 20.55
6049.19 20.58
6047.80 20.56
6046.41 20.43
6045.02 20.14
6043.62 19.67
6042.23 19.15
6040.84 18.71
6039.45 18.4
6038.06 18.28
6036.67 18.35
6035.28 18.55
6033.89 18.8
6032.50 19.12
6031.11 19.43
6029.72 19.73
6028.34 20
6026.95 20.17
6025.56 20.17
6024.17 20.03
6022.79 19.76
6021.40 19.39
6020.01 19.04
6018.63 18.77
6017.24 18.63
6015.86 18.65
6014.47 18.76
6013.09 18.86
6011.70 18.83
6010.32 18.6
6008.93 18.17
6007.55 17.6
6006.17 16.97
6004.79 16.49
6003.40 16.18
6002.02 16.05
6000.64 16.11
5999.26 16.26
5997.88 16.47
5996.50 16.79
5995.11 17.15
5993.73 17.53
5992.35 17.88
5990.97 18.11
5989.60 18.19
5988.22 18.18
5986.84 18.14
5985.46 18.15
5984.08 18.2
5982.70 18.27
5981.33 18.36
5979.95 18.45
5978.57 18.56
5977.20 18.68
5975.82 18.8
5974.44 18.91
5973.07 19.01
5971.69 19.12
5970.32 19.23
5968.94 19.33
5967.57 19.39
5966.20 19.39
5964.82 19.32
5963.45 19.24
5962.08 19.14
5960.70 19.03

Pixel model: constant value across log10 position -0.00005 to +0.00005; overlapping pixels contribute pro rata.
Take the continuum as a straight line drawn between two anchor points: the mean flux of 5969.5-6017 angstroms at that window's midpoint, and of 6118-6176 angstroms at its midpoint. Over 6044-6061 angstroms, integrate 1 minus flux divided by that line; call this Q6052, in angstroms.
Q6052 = -1.74 angstroms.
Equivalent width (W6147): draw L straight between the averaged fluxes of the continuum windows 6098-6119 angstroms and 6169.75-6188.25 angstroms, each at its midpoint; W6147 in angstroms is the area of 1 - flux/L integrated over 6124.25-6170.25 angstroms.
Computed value 3.1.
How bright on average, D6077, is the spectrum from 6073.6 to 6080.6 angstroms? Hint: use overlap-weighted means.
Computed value 19.4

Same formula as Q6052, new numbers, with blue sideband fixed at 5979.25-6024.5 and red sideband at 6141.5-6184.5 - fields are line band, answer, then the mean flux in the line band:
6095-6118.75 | -2.4 angstroms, 20.7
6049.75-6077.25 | -1.6 angstroms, 19.5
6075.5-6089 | -0.5 angstroms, 19.3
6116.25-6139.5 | -0.8 angstroms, 19.6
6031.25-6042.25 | -0.3 angstroms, 18.7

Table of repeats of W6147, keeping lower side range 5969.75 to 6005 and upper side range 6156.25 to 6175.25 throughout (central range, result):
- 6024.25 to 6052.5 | -2.2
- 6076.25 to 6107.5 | -2.2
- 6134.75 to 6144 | -0.3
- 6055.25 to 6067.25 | -0.8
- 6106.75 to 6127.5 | -1.6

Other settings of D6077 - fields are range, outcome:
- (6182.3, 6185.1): 19.7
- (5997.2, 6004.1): 16.2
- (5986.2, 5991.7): 18.2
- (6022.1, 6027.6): 20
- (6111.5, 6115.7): 20.7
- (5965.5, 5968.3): 19.4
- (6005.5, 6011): 17.8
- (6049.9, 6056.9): 20.5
